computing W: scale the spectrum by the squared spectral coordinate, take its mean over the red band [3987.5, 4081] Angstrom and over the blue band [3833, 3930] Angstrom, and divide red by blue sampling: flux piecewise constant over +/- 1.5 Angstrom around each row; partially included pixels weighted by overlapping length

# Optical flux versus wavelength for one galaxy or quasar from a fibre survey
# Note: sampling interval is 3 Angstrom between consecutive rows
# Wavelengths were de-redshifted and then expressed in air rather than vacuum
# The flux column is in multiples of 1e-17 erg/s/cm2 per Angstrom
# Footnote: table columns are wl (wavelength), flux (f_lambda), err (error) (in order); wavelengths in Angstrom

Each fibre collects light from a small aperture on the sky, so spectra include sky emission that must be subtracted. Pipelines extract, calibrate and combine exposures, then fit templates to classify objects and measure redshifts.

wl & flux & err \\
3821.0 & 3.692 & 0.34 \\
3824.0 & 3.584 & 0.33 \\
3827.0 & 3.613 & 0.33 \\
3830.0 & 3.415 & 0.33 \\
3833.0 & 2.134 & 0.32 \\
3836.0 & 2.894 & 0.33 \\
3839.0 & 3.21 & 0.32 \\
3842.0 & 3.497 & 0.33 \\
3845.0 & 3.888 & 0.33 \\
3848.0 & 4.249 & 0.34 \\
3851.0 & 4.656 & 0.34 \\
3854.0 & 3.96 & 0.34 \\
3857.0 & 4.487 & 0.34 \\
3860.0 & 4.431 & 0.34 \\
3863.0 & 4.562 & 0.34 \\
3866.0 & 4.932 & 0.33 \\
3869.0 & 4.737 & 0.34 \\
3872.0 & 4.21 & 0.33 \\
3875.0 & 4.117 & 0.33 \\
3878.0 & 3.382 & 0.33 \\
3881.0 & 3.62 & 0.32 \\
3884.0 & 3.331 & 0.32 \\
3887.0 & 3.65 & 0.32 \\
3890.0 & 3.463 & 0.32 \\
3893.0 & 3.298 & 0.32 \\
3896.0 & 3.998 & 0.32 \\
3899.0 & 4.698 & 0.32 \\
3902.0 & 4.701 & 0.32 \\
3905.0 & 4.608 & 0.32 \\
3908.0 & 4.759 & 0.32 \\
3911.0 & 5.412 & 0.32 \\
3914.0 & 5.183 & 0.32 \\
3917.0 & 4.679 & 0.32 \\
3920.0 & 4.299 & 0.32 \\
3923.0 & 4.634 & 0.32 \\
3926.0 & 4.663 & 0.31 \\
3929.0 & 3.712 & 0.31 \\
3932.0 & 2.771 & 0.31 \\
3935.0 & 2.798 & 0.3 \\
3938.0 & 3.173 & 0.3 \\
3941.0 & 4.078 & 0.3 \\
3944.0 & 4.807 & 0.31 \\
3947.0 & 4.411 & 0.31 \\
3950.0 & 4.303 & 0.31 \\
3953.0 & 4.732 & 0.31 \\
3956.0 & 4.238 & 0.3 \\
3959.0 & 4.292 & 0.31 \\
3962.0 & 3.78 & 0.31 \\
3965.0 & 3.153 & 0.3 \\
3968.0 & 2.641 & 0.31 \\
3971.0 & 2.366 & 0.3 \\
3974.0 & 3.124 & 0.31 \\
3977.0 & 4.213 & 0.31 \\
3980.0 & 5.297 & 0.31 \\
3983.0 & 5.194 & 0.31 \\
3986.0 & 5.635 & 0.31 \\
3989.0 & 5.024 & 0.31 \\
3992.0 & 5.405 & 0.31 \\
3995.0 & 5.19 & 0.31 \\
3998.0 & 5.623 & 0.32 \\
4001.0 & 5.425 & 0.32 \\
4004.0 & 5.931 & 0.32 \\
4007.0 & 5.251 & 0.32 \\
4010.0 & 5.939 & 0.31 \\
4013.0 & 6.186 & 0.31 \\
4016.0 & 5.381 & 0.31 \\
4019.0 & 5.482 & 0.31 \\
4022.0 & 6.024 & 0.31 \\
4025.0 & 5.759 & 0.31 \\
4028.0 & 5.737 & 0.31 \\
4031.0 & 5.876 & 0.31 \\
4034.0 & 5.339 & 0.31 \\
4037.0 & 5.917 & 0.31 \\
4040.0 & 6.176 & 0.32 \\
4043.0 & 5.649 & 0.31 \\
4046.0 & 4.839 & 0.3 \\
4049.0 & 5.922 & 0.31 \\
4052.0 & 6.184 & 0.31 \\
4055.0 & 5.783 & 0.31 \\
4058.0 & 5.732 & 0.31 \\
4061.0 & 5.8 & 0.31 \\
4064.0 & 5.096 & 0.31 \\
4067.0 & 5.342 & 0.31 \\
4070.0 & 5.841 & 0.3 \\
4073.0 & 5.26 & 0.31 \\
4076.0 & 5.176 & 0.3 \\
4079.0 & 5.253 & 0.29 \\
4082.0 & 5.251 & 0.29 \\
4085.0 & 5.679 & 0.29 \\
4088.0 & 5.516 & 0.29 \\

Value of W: 1.5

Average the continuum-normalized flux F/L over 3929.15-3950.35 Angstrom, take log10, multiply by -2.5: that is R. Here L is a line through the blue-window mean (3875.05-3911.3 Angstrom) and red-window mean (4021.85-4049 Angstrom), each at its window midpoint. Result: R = 0.22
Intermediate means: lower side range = 4.03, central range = 3.73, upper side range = 5.7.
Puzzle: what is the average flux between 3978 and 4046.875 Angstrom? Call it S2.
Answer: 5.57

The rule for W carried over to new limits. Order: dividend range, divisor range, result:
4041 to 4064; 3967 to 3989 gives 1.41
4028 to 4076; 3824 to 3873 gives 1.59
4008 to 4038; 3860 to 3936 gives 1.47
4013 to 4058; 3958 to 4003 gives 1.33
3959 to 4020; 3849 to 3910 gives 1.21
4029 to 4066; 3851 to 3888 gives 1.50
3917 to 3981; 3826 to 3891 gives 1.06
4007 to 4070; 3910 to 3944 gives 1.46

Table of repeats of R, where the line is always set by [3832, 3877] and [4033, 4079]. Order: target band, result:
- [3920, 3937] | 0.22 mag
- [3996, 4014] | -0.10 mag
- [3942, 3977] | 0.25 mag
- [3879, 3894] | 0.22 mag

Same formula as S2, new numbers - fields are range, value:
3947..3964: 4.25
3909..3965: 4.2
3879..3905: 3.88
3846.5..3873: 4.47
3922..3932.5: 4.02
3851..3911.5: 4.21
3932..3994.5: 4.12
